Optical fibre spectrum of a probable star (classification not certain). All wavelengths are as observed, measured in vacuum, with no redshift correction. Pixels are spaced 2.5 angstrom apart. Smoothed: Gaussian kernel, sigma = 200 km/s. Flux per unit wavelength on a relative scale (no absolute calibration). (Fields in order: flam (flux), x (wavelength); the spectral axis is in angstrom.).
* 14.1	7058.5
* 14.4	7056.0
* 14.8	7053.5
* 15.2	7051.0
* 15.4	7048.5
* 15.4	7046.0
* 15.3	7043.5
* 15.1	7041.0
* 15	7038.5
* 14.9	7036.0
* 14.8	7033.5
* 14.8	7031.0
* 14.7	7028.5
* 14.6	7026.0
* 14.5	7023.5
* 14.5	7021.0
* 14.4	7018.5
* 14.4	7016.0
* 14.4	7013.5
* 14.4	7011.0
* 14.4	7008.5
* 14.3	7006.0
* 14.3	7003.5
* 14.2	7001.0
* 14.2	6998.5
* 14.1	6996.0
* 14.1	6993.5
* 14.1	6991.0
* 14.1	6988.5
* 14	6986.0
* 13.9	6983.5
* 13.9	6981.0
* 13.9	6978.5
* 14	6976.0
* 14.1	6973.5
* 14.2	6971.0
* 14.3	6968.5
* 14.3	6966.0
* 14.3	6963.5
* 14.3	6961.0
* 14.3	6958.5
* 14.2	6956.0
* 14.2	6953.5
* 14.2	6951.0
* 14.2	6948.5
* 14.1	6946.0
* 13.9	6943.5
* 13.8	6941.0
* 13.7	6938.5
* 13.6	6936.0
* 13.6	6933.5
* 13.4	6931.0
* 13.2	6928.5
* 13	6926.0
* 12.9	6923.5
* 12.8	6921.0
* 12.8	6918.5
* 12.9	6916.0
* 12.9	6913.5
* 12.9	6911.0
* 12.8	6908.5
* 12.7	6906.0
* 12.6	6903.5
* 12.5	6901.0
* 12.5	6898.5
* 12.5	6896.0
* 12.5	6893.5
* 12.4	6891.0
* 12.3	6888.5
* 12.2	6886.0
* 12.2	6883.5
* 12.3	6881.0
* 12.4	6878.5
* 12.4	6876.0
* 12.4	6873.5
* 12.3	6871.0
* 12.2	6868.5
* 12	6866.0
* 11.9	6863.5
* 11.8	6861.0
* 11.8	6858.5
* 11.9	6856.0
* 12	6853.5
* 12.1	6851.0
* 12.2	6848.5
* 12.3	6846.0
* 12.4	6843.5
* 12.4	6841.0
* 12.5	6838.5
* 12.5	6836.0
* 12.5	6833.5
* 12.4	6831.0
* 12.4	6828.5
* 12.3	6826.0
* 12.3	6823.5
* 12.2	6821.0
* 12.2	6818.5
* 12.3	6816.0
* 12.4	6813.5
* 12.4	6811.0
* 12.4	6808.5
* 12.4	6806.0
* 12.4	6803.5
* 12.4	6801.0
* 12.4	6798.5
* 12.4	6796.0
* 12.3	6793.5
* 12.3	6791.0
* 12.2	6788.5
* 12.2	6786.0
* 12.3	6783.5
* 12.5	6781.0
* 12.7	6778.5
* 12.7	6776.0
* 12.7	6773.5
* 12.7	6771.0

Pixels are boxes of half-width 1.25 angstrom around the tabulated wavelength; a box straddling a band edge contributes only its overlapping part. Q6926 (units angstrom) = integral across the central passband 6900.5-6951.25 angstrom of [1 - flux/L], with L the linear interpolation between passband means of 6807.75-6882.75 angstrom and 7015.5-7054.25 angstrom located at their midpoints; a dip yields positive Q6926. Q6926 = 0.4 angstrom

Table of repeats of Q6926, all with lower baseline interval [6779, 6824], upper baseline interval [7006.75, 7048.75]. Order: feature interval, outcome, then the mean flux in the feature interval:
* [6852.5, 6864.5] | 1.0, 11.9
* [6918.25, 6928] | 0.5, 12.9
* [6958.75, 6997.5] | 0.3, 14.1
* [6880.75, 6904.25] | 1.6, 12.4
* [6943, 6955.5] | -0.2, 14.1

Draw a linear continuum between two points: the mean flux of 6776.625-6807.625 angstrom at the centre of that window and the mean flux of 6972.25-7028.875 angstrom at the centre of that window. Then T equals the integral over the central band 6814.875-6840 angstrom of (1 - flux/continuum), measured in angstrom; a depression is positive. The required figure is 0.7 angstrom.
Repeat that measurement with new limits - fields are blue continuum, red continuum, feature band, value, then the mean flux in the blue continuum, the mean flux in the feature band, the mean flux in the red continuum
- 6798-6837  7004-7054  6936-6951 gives -0.15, 12.4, 13.9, 14.8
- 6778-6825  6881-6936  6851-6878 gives 1.08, 12.3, 12.1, 12.8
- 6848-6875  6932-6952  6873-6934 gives 1.53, 12.1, 12.7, 13.9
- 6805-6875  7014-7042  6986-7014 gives 0.20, 12.2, 14.2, 14.7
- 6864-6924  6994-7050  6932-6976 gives -1.85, 12.5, 14.1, 14.6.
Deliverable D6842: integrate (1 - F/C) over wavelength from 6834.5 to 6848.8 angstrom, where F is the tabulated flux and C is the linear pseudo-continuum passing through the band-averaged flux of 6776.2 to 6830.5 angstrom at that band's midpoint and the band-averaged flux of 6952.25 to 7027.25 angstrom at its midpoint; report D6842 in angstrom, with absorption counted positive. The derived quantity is 0.4 angstrom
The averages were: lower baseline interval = 12.4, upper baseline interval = 14.2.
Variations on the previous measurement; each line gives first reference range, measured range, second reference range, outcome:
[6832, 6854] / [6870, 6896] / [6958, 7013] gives 1.0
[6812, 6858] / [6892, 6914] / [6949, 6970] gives 1.2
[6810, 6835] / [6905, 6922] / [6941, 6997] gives 0.8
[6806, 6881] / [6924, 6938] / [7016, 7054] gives 0.1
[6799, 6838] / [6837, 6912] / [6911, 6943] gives 2.9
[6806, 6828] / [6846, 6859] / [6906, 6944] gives 0.6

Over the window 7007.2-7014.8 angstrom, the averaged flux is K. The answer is 14.4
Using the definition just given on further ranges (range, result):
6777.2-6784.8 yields 12.5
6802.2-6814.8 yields 12.4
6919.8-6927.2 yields 12.9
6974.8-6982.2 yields 13.9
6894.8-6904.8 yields 12.5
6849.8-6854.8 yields 12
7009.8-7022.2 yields 14.4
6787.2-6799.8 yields 12.3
